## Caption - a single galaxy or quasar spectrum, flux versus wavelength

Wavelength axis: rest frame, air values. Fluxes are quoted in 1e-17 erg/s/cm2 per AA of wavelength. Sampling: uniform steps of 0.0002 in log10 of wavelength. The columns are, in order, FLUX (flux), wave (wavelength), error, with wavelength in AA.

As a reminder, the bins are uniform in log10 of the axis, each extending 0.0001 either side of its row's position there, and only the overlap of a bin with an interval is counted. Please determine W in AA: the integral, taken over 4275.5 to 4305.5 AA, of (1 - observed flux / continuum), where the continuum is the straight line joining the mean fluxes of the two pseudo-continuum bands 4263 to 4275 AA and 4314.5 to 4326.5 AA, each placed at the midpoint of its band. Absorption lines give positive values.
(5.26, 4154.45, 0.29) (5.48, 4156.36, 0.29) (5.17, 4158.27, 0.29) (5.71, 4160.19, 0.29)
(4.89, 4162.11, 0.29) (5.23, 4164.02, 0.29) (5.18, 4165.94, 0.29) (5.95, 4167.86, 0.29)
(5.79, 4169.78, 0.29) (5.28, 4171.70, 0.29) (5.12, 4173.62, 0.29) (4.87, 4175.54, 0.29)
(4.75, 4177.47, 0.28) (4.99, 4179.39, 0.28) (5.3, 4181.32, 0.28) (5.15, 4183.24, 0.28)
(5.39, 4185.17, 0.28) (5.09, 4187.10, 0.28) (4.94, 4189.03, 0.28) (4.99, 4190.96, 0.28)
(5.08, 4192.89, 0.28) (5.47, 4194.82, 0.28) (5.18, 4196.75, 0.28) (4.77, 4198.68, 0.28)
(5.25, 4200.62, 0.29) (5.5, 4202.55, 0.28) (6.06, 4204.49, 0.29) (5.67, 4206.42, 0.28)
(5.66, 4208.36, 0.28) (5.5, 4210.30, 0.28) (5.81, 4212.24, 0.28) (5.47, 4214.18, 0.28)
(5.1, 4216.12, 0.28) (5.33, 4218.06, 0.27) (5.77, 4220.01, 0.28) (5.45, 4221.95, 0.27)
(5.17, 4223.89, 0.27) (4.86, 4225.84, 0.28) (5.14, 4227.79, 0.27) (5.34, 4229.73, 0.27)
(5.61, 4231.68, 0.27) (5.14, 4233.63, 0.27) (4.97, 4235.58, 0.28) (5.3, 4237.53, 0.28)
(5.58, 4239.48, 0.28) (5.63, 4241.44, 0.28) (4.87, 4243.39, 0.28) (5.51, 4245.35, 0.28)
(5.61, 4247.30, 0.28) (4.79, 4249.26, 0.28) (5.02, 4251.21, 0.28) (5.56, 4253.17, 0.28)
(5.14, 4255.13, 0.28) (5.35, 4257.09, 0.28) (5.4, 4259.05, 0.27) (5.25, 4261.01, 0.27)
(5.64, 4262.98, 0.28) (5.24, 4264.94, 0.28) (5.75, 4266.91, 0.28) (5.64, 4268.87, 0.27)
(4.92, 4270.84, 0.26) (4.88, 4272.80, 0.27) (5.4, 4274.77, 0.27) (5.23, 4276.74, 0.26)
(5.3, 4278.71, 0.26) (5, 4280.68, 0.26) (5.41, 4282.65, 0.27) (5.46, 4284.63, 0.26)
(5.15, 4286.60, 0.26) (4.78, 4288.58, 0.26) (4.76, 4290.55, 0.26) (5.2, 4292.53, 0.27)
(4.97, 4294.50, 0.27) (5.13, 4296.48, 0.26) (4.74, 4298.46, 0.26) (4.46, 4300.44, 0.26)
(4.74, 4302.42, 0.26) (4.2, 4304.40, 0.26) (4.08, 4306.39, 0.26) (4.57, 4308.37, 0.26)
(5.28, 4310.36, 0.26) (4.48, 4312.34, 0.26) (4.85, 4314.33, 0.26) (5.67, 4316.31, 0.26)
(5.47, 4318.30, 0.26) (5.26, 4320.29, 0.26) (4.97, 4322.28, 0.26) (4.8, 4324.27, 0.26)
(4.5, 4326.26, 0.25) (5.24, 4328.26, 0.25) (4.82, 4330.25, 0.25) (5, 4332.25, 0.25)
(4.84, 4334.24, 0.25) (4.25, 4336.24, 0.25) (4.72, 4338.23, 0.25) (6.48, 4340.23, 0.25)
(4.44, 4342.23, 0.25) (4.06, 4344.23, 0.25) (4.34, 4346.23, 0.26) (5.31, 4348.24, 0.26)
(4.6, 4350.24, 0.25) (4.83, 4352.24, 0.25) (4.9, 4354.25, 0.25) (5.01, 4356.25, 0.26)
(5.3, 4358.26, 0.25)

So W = 1.6 AA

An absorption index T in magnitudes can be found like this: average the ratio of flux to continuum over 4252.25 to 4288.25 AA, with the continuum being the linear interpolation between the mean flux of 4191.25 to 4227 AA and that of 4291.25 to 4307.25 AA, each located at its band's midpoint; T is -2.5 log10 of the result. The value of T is -0.08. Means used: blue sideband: 5.39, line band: 5.31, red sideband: 4.69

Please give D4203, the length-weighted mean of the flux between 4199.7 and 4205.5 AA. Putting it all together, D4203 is 5.61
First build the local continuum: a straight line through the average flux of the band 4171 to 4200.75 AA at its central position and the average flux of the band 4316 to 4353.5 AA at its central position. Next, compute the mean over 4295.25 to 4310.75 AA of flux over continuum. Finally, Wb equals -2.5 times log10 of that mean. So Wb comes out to 0.07 mag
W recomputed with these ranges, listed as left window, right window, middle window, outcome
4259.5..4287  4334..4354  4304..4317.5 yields 0.7 AA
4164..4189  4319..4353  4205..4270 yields -3.7 AA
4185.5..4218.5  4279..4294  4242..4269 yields -0.7 AA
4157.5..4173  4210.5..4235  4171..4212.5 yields 0.9 AA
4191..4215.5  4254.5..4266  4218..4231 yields 0.2 AA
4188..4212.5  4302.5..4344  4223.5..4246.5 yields -0.2 AA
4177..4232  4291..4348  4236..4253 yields -0.5 AA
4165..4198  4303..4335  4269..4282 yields -0.5 AA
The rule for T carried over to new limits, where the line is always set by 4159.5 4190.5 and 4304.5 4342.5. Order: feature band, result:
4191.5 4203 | -0.003 mag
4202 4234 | -0.065 mag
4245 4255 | -0.043 mag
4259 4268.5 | -0.089 mag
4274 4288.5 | -0.050 mag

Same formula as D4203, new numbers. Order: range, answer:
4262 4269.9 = 5.56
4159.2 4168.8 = 5.39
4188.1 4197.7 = 5.13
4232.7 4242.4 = 5.32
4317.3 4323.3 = 5.23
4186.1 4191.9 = 5.01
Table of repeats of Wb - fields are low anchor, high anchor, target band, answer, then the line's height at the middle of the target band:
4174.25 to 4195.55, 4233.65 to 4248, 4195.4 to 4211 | -0.057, 5.17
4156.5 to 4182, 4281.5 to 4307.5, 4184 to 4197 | 0.005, 5.19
